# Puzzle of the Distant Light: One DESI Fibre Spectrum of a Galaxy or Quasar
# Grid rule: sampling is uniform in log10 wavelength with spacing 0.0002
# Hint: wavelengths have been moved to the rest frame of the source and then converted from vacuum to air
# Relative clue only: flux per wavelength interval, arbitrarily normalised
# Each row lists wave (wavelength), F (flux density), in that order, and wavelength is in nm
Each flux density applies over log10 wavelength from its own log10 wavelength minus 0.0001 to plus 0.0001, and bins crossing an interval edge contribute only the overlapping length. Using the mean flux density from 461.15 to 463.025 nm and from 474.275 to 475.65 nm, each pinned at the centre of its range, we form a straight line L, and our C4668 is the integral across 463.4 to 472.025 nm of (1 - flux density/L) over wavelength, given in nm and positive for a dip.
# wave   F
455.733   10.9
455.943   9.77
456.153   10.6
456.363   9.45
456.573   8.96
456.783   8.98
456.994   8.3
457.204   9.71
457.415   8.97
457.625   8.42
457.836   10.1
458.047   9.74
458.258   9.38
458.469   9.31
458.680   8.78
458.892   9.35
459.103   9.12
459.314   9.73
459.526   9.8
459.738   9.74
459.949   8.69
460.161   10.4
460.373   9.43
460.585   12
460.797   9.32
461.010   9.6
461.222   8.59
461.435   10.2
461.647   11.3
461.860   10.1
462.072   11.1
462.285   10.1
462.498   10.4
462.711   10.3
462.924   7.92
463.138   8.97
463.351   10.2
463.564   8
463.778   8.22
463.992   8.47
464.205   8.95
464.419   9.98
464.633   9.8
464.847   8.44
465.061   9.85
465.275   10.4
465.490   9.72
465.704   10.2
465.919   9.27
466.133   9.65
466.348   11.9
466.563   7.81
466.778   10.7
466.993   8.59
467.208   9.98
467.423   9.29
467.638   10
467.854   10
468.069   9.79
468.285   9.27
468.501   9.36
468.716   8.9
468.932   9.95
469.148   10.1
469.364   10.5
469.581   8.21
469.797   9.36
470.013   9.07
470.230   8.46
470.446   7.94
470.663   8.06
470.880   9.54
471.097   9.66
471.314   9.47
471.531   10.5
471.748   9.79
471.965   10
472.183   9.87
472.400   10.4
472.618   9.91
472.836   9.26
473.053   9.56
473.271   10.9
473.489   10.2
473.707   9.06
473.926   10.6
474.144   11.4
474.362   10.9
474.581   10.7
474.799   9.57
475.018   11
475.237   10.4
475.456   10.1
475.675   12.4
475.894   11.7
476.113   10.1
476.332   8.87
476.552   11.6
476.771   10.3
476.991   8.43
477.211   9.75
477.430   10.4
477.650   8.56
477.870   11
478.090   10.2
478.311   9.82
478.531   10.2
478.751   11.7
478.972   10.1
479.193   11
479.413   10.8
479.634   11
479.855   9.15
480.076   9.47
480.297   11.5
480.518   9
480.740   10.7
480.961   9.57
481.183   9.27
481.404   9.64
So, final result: 0.698 nm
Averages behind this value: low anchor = 10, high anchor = 10.6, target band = 9.43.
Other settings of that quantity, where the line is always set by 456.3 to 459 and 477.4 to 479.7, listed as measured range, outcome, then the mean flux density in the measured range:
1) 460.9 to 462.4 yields -0.11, 10.1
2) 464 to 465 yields 0.04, 9.24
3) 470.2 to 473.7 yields 0.15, 9.61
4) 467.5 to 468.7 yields 0.02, 9.62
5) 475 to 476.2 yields -0.08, 11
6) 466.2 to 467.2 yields 0.00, 9.76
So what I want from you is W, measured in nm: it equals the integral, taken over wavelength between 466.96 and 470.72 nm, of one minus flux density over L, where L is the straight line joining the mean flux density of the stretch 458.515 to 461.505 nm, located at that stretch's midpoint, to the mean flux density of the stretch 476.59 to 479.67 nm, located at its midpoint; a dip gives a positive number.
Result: 0.24 nm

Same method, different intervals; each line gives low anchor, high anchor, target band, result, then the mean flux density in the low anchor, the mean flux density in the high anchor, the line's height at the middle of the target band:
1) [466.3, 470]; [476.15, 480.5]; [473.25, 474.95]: -0.082 nm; 9.58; 10.2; 9.93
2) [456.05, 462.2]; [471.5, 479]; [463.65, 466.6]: 0.108 nm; 9.63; 10.3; 9.87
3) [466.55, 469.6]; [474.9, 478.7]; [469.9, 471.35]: 0.139 nm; 9.59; 10.3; 9.8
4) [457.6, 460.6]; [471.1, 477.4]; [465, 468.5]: 0.048 nm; 9.56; 10.2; 9.9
